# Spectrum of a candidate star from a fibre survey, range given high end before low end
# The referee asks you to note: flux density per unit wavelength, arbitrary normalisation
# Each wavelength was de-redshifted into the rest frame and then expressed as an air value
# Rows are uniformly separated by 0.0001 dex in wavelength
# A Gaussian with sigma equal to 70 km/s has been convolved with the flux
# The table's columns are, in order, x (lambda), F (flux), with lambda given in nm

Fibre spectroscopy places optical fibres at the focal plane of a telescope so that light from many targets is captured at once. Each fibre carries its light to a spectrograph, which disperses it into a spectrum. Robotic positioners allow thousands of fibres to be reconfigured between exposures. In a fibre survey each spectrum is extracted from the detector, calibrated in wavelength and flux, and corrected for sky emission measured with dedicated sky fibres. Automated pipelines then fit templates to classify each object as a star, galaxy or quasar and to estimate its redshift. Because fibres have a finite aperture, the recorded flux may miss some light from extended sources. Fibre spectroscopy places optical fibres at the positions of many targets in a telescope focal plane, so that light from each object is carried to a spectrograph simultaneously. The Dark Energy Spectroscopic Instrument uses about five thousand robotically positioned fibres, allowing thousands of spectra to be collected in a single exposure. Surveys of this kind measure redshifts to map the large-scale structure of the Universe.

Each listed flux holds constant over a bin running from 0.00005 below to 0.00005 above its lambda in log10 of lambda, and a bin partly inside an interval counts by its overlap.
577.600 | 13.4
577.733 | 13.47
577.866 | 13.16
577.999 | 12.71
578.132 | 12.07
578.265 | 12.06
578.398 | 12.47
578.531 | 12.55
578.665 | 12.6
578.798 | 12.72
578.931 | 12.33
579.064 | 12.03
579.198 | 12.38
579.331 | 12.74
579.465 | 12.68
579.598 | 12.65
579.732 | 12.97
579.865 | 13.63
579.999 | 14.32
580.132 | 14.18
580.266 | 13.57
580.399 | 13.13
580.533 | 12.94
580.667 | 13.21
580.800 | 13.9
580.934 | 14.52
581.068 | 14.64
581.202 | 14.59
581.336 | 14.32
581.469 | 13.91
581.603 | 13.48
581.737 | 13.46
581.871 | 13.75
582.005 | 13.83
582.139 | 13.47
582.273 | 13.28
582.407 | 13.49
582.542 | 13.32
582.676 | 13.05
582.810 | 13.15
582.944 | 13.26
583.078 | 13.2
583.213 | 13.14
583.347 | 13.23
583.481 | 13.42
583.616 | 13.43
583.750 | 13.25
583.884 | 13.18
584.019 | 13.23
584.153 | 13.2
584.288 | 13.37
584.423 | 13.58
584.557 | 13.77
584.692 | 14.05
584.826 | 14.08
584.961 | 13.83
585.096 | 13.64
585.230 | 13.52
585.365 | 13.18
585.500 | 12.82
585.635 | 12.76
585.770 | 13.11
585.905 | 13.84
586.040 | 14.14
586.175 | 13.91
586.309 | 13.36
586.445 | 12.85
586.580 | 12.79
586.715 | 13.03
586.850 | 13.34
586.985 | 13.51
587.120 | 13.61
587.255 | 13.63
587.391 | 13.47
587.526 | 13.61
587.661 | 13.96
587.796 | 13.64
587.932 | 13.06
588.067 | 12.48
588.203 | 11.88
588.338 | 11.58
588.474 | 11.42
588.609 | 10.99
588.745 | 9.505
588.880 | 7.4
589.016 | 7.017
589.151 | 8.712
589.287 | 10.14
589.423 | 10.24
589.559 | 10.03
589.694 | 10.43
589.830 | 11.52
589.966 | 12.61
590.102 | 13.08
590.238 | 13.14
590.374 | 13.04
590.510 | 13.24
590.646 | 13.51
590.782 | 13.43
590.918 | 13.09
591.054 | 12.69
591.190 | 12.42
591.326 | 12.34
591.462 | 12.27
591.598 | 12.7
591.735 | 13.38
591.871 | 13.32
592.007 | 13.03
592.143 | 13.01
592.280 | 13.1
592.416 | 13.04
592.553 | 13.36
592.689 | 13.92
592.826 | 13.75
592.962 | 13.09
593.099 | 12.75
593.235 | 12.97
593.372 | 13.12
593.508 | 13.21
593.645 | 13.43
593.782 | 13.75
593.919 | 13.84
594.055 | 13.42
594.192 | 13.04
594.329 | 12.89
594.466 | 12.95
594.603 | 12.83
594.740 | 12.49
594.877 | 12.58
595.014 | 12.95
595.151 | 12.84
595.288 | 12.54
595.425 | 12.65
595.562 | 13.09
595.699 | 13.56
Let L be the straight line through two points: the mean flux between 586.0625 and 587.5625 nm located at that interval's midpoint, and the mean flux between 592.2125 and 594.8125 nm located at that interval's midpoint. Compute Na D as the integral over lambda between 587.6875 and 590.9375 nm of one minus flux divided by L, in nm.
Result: 0.45 nm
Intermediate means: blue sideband 13.4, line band 11.5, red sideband 13.2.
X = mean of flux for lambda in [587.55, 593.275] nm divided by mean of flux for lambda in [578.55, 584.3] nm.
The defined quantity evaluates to 0.91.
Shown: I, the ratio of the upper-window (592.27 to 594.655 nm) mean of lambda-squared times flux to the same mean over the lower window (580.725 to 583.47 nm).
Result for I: 1.01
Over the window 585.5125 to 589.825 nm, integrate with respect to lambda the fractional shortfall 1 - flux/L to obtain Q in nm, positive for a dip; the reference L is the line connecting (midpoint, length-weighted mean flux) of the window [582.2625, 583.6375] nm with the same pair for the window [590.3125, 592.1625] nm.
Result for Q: 0.35 nm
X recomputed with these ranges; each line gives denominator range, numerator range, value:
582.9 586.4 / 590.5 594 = 0.98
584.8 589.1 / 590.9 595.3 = 1.03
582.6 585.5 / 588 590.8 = 0.83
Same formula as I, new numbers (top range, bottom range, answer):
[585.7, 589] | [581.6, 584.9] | 0.95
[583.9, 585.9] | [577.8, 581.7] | 1.04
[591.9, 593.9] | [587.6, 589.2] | 1.23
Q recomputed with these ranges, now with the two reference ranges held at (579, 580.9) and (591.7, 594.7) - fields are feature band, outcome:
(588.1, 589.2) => 0.275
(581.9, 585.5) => -0.060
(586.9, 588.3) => -0.004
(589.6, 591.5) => 0.089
